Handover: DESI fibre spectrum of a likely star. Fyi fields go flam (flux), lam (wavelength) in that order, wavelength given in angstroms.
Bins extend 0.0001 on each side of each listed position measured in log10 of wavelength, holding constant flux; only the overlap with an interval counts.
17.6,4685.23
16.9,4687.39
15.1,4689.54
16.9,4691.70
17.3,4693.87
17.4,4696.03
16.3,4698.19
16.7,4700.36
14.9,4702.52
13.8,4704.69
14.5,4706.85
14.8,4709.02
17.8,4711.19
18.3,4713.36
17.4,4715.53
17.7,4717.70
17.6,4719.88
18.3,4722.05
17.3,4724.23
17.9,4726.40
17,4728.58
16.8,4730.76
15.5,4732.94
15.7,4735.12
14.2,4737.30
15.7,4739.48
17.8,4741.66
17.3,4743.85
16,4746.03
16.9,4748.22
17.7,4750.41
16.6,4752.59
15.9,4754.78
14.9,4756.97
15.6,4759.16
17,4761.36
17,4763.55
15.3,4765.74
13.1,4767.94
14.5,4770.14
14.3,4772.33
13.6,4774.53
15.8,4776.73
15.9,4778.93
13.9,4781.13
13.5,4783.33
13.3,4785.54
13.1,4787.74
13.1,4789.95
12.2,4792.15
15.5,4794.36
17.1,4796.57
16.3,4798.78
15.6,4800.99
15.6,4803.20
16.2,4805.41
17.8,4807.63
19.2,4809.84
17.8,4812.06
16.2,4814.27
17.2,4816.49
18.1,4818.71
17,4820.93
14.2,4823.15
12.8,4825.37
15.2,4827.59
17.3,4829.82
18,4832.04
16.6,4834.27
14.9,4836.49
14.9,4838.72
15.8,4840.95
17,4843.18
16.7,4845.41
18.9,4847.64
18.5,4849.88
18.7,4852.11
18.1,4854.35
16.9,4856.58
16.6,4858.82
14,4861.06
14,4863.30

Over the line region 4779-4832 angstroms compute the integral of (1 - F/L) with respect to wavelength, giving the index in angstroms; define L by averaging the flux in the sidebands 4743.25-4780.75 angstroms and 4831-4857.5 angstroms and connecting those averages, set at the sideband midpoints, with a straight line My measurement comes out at 2.58 angstroms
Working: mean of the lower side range 15.7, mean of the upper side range 17.1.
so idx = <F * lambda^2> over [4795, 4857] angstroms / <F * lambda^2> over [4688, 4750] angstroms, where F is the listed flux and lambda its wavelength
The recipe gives 1.06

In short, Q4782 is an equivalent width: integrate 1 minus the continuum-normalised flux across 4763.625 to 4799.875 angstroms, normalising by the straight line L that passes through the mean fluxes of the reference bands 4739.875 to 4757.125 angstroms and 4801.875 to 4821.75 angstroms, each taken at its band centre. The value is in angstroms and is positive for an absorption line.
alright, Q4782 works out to 5.3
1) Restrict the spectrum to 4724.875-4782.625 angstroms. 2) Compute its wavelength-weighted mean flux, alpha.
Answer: 15.8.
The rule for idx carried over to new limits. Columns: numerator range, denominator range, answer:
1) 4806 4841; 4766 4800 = 1.16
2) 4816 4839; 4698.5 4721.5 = 1.03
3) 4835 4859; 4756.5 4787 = 1.19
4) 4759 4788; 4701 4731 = 0.90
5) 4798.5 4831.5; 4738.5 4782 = 1.07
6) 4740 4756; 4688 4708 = 1.08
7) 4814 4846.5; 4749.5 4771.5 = 1.06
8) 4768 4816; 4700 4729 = 0.94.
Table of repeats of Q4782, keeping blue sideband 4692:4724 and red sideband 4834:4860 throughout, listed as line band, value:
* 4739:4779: 2.22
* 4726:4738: 0.40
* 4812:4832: 0.83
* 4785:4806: 2.55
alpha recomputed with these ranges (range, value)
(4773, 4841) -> 15.6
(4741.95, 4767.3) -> 16.4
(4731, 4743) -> 15.9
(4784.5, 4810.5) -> 15.4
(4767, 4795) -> 14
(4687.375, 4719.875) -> 16.4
